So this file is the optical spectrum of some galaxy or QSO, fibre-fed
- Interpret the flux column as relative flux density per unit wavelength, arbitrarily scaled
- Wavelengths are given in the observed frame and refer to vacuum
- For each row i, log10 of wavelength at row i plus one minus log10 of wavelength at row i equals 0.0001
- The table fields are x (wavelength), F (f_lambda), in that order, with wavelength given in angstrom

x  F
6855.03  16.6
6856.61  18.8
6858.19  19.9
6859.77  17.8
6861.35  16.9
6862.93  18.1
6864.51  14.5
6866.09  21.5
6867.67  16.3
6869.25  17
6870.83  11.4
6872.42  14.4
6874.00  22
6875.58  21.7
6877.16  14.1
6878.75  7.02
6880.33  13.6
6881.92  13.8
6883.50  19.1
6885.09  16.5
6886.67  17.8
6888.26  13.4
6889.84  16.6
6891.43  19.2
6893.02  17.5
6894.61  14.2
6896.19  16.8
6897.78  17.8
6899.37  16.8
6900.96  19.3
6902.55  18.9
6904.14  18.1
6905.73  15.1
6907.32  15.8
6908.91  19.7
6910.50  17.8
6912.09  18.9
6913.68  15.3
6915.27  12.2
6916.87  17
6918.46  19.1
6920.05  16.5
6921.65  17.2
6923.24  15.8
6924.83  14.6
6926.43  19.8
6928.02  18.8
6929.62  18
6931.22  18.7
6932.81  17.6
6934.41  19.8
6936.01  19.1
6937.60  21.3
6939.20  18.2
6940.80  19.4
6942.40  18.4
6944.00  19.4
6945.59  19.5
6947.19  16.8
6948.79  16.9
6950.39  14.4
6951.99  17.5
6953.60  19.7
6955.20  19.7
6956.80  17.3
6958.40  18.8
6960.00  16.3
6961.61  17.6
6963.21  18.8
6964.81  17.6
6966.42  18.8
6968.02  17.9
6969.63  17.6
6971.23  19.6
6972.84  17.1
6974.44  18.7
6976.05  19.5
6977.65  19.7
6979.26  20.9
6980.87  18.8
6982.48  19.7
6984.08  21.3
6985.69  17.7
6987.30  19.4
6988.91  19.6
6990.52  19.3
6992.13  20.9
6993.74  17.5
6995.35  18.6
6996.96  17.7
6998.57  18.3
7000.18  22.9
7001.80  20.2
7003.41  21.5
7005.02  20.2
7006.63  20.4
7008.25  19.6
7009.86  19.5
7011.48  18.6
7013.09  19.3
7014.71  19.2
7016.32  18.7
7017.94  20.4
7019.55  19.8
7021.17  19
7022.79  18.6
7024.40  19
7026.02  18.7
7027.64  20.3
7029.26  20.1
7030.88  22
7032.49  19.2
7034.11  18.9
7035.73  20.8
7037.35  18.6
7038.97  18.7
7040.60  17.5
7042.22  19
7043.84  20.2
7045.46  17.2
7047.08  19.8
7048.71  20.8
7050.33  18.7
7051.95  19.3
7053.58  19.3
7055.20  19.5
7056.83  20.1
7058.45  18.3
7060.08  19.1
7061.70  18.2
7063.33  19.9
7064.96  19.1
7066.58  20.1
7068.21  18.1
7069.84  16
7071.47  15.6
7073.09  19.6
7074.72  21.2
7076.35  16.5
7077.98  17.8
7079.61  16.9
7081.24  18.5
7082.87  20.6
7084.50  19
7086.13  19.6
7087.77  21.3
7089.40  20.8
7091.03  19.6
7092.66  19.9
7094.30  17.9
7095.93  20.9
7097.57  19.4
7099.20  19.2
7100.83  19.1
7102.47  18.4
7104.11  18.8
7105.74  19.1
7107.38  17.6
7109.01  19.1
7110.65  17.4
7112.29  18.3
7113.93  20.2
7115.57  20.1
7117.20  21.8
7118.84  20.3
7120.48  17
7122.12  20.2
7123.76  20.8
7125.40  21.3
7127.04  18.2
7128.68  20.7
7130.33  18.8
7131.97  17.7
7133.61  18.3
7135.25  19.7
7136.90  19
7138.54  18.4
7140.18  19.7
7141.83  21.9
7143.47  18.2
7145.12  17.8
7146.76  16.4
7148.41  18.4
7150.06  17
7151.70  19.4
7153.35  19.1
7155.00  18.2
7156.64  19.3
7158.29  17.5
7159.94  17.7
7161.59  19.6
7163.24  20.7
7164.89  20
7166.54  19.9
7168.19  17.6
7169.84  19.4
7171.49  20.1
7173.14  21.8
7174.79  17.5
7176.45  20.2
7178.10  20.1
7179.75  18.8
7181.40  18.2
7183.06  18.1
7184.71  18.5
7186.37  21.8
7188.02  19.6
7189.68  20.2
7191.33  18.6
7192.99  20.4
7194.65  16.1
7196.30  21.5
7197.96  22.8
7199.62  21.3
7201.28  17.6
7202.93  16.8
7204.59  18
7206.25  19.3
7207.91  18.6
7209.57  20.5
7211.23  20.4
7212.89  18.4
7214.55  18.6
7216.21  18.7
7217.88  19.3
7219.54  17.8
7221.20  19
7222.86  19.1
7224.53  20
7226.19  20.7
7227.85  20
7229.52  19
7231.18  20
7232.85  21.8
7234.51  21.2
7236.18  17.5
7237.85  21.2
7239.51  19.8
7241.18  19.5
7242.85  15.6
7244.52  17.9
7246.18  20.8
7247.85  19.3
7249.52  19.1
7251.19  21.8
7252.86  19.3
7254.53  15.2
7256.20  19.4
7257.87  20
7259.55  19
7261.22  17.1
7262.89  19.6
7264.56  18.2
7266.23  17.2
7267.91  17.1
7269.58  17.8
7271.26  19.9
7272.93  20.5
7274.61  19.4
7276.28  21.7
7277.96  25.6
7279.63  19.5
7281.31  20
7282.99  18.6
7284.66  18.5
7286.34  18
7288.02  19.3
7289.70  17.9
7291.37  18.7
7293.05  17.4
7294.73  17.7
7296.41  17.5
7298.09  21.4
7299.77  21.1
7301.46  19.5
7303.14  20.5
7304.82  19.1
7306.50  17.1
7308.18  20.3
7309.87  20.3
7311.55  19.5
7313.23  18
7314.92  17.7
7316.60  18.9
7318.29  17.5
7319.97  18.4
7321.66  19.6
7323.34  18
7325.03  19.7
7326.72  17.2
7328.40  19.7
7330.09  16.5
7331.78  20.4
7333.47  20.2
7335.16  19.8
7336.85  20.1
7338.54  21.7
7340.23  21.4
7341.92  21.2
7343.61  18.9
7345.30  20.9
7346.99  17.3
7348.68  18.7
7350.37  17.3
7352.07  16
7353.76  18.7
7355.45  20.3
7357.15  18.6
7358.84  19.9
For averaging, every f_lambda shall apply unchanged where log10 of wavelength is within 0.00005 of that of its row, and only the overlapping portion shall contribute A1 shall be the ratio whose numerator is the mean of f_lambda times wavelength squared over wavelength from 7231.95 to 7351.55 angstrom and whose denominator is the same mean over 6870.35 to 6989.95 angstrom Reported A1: 1.2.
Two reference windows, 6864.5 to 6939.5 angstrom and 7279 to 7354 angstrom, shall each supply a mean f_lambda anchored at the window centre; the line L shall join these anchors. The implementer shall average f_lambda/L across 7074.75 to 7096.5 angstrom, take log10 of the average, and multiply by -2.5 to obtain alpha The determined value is -0.08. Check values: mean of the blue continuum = 17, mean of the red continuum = 19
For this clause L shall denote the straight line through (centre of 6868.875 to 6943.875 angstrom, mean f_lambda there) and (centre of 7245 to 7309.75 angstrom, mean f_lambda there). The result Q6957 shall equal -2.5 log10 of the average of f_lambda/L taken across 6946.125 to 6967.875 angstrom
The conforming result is -0.02 mag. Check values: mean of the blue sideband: 17.1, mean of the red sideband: 19.2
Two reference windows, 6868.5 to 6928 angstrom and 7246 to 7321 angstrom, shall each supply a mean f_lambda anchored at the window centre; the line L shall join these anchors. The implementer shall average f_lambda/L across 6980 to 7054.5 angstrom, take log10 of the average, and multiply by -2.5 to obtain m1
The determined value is -0.12 mag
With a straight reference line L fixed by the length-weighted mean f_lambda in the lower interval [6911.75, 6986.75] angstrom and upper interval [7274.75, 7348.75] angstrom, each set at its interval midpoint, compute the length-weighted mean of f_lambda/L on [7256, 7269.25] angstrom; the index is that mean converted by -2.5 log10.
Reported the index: 0.05 mag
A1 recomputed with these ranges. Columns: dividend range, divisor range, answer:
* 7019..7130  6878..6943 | 1.18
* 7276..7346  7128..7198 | 1.06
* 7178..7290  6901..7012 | 1.13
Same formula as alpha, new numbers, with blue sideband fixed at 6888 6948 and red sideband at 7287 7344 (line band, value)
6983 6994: -0.092 mag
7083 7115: -0.054 mag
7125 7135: -0.038 mag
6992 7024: -0.089 mag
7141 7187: -0.025 mag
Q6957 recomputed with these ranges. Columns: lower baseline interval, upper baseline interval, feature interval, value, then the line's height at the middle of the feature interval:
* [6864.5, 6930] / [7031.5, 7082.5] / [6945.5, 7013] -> -0.06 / 17.8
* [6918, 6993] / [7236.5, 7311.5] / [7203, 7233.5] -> -0.01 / 19.1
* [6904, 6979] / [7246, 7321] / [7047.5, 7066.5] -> -0.06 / 18.3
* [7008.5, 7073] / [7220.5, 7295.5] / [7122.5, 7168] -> 0.01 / 19.2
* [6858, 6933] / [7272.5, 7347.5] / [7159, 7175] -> -0.06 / 18.5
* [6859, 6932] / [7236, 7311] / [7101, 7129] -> -0.07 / 18.2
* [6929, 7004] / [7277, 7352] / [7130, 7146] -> 0.00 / 19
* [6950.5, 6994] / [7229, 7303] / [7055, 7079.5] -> 0.02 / 18.9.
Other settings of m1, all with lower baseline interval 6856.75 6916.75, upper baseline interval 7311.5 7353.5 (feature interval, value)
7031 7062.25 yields -0.10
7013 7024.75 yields -0.11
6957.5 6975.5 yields -0.06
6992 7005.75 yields -0.14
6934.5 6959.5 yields -0.09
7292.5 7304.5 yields -0.03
